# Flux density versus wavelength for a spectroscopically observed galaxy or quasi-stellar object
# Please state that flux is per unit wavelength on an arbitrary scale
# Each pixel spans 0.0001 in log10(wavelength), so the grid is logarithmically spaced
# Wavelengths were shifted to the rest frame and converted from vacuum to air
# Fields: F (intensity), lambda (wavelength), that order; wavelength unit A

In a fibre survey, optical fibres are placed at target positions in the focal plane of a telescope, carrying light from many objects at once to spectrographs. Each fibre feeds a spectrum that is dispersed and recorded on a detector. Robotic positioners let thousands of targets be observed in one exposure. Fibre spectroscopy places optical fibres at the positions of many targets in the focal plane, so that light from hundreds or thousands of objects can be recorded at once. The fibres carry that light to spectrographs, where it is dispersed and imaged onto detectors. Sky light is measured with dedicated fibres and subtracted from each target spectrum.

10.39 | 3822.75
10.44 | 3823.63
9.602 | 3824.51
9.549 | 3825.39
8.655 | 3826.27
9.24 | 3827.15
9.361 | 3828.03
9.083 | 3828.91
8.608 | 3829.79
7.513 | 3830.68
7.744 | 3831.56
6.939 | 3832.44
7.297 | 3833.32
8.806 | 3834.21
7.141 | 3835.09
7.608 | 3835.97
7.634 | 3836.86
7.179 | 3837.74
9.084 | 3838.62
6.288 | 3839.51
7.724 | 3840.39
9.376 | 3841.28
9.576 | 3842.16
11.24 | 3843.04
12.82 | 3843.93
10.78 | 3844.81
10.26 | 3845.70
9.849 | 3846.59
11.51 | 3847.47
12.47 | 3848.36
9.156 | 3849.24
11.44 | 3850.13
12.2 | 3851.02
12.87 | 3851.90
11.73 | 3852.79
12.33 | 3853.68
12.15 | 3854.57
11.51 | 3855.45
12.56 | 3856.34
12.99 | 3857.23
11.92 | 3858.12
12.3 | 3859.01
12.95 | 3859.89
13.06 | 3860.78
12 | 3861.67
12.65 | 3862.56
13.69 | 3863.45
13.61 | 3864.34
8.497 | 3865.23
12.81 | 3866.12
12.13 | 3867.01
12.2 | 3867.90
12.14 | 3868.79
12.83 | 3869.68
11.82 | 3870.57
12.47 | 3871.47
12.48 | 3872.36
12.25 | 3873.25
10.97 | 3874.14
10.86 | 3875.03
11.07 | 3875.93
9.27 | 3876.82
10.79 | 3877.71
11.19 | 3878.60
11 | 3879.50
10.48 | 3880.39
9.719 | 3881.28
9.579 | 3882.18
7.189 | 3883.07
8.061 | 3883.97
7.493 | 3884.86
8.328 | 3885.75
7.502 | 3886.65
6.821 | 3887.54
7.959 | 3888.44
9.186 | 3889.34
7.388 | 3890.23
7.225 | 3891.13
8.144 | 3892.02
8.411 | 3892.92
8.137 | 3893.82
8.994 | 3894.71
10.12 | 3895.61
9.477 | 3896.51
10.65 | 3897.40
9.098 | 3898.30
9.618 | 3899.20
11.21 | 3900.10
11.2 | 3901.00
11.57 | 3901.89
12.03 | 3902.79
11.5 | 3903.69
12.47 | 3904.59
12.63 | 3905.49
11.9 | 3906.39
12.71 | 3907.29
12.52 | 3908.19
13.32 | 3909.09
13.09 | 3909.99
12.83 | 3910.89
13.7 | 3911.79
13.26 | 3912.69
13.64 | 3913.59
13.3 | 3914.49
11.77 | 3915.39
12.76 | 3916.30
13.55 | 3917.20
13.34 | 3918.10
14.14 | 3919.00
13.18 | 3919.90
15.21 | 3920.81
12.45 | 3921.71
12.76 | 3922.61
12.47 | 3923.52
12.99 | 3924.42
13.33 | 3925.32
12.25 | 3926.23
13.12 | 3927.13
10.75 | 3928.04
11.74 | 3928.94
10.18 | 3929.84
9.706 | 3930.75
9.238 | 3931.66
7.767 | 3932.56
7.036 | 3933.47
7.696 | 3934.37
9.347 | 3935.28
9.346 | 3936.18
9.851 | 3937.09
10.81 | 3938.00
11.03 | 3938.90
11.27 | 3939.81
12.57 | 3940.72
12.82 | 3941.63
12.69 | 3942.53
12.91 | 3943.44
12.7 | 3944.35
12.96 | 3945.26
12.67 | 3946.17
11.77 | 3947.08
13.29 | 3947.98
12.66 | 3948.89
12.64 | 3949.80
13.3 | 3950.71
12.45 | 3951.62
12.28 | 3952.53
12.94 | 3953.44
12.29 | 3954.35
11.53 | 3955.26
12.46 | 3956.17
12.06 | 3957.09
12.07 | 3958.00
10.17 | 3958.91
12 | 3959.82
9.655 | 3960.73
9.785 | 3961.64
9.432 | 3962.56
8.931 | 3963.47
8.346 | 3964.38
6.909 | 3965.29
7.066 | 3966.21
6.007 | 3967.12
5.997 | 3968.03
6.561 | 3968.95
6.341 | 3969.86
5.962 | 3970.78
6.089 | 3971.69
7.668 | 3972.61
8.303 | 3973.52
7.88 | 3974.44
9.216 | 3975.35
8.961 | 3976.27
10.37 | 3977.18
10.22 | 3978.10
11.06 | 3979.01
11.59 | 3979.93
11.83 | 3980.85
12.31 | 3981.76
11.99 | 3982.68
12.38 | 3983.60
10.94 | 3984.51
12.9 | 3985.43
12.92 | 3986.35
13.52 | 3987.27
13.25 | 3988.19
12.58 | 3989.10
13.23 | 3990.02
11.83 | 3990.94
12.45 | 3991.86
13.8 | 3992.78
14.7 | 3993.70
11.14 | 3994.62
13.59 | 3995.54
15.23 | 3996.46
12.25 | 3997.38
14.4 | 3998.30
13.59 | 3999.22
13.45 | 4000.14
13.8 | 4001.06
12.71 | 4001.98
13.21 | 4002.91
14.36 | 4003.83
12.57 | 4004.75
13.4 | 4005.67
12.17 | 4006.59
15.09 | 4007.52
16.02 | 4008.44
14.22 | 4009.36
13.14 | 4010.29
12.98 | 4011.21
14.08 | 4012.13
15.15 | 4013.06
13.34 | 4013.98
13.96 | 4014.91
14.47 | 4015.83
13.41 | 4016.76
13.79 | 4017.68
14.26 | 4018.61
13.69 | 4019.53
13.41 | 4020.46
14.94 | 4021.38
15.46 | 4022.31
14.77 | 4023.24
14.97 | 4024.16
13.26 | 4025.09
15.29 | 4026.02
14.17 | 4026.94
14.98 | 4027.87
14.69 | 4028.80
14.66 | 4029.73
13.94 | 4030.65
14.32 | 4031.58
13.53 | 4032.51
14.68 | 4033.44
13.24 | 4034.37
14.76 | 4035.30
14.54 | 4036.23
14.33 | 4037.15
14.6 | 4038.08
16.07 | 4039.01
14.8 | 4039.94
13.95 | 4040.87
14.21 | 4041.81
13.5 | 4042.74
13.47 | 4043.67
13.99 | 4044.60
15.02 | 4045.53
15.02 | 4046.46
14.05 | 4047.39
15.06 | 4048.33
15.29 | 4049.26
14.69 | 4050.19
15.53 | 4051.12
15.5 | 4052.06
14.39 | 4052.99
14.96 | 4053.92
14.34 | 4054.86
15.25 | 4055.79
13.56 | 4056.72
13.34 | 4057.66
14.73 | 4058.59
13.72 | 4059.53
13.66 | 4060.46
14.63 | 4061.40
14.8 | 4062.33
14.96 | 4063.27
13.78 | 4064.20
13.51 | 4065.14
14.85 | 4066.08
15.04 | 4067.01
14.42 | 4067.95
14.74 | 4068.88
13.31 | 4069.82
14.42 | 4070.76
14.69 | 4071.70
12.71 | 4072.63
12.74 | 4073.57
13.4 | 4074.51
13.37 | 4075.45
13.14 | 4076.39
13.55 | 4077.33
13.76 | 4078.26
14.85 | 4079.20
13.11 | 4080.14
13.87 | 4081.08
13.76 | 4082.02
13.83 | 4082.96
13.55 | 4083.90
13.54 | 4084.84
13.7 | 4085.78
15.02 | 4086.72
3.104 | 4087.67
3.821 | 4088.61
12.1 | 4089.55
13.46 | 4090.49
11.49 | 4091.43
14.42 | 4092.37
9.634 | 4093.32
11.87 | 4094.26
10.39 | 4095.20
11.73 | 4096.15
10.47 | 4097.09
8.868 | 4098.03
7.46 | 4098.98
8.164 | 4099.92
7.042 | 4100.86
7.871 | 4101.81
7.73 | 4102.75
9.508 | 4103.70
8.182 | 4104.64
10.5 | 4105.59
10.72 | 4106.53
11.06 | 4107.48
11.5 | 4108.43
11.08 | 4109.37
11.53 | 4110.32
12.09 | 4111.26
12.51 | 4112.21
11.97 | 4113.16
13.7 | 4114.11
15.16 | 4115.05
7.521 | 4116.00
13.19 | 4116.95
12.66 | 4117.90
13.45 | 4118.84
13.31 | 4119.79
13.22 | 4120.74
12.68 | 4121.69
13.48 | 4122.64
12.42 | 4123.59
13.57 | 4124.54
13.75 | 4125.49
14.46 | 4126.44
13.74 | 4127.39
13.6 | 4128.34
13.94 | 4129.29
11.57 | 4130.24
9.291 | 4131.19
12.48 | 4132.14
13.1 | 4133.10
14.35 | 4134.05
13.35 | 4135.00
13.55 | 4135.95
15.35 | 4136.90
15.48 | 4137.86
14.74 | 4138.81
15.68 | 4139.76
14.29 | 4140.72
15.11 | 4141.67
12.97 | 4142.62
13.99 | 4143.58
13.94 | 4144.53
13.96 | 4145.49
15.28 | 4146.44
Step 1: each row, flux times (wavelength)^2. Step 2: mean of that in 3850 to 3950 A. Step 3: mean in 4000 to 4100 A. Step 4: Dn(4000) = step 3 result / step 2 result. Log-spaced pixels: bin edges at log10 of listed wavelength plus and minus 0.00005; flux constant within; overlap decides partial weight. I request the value 1.30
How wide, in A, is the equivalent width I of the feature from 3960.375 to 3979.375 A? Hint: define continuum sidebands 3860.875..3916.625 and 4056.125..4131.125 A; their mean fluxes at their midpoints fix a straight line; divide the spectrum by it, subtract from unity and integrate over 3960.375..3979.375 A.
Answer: 5.6 A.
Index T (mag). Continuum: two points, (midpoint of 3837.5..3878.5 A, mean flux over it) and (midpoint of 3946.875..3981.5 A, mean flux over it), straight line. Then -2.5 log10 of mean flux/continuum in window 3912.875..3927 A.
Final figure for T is -0.24 mag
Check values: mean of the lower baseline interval 11.4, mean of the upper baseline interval 9.95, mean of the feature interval 13.1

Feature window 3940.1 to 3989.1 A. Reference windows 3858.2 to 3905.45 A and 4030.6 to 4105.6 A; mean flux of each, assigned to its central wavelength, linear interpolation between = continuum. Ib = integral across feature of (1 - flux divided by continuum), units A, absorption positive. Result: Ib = 3.7 A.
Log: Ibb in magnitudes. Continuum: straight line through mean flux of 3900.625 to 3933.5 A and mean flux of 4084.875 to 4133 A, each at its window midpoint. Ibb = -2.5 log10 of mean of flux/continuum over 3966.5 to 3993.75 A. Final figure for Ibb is 0.16 mag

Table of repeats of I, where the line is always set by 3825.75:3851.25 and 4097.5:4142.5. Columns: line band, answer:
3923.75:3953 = -3.42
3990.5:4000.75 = -2.36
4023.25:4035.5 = -3.47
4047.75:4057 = -2.79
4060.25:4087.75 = -4.94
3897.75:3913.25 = -3.39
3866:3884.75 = -2.68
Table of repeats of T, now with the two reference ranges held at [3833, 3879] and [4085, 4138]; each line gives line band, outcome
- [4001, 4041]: -0.24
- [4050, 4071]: -0.25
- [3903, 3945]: -0.07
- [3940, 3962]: -0.09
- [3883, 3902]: 0.25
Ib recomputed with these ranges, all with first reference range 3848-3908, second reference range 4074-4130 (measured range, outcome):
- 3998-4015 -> -3.54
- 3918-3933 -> -1.33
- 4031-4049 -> -4.44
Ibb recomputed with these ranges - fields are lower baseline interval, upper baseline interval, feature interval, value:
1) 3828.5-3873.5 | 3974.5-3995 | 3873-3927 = 0.02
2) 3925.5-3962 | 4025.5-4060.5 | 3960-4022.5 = 0.10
